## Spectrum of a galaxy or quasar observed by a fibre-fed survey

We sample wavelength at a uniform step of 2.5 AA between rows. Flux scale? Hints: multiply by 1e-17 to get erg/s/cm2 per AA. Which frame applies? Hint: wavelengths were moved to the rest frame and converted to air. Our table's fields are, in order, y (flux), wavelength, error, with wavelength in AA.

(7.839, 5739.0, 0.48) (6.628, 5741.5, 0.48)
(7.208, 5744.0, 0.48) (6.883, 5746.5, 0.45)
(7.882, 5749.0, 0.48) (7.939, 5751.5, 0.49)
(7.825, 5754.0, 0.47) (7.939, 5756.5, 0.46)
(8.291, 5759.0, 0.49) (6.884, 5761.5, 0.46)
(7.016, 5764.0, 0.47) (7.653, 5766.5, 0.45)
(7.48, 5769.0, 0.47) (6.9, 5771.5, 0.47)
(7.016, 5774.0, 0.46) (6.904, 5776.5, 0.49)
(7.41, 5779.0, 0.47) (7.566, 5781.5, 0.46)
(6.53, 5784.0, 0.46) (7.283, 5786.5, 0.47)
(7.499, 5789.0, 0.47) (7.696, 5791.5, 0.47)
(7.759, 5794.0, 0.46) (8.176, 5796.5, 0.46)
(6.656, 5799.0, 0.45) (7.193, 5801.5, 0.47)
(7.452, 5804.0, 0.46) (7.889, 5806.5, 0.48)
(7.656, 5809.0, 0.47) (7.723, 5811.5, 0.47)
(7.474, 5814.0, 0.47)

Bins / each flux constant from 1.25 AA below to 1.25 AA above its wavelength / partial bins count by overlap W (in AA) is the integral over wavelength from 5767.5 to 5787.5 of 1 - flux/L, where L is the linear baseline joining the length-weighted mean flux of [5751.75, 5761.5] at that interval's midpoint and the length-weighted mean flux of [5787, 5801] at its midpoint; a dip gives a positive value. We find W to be 1.4 AA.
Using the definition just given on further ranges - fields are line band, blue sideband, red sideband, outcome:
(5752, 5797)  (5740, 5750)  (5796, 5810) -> -0.75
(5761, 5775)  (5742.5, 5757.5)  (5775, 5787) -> 0.28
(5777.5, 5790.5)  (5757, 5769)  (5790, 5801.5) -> 0.44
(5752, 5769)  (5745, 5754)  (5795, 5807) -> -0.10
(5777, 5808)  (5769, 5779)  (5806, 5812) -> 0.03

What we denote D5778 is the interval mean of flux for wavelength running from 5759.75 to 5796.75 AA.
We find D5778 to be 7.31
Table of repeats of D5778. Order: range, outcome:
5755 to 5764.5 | 7.58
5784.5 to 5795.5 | 7.5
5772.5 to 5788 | 7.12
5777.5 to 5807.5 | 7.42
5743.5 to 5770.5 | 7.55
